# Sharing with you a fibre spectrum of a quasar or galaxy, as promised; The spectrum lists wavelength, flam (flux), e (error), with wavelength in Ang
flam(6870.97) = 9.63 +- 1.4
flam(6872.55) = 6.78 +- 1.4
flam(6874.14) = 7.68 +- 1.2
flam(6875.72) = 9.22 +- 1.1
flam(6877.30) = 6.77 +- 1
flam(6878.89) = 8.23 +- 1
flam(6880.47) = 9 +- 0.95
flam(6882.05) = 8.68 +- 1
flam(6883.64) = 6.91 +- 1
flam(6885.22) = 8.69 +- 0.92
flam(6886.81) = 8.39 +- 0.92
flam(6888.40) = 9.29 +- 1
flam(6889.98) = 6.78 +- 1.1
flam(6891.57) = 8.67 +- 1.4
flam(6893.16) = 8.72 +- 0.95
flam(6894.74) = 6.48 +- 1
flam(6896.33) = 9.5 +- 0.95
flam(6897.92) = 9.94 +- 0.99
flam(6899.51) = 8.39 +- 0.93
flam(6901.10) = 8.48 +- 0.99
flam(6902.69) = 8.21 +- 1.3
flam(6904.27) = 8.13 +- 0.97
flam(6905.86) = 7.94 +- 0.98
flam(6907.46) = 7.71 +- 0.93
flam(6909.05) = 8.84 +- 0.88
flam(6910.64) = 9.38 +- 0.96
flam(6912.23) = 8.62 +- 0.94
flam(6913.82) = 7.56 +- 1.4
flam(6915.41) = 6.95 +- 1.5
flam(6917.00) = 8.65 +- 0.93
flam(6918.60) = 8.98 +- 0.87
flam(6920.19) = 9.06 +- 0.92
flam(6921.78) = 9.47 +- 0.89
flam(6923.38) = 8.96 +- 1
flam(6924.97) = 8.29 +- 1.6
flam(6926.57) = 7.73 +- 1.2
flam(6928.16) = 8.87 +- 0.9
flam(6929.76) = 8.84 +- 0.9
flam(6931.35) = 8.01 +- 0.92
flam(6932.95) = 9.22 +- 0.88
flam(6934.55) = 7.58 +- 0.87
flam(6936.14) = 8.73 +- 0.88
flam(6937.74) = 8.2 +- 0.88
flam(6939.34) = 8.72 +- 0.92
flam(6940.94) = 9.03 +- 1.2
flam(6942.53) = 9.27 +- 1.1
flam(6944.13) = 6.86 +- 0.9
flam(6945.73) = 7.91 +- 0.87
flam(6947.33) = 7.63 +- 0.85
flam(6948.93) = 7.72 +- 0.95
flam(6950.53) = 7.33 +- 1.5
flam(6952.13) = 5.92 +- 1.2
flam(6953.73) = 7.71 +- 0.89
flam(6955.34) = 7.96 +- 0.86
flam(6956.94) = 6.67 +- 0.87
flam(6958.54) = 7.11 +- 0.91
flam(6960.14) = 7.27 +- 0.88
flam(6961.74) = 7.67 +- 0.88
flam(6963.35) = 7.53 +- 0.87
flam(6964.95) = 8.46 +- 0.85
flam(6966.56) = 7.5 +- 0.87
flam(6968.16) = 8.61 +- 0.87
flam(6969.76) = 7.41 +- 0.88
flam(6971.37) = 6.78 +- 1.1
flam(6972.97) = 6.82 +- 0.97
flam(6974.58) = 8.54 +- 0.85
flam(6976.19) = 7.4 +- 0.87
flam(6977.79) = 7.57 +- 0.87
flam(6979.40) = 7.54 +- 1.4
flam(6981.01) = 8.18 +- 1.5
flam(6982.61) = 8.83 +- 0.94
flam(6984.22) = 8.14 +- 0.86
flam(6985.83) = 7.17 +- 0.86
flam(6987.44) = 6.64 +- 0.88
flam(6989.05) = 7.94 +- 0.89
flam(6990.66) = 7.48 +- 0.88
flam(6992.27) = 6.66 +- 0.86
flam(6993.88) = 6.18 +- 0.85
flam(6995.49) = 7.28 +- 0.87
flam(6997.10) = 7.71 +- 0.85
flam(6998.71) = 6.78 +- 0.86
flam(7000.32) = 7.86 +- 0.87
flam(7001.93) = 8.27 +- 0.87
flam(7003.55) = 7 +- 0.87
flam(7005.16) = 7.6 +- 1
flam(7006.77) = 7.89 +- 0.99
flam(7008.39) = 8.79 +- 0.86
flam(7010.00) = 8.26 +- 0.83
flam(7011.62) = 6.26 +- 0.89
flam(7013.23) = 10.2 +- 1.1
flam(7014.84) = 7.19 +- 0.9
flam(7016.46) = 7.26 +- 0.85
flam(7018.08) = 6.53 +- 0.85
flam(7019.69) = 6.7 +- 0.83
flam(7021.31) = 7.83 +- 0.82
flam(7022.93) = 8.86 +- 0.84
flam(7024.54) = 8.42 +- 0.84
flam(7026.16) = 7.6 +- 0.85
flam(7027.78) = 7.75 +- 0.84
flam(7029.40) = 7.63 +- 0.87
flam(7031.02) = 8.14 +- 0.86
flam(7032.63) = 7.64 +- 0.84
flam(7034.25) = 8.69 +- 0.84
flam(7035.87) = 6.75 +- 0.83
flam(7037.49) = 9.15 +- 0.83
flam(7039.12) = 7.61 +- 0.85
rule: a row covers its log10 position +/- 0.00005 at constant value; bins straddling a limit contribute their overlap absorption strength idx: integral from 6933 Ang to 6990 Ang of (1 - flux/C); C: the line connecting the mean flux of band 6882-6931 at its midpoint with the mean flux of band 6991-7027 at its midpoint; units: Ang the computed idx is 1.7 Ang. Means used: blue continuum 8.42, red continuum 7.6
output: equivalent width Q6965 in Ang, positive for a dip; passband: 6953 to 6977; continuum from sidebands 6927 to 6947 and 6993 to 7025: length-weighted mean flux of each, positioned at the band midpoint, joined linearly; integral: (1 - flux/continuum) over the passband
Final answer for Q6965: 1.6 Ang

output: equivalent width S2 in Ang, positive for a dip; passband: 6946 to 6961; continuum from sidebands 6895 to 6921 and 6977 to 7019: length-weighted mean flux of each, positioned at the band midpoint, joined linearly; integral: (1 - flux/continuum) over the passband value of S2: 1.4 Ang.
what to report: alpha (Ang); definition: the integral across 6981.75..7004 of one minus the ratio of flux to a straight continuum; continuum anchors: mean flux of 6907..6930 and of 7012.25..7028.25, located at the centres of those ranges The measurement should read 1.6 Ang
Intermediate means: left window 8.53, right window 7.82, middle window 7.43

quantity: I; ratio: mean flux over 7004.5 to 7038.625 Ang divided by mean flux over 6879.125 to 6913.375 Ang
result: 0.9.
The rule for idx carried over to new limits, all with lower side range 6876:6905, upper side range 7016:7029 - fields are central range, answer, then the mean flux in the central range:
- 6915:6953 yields -0.80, 8.26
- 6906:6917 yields 0.01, 8.2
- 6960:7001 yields 1.60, 7.54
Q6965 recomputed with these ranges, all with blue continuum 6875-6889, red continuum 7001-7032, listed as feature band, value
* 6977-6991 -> 0.4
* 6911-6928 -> -0.6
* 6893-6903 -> -0.3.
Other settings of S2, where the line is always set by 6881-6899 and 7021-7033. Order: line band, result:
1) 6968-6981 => 0.9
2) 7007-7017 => 0.1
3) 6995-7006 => 0.8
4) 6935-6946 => -0.2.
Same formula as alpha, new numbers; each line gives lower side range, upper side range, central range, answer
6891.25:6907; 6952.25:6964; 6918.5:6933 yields -1.4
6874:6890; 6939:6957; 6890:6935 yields -2.5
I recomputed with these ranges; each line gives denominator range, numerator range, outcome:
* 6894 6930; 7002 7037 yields 0.92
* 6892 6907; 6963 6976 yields 0.92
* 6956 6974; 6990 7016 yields 1.02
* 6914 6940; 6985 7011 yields 0.88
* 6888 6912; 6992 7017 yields 0.90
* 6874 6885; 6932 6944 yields 1.05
